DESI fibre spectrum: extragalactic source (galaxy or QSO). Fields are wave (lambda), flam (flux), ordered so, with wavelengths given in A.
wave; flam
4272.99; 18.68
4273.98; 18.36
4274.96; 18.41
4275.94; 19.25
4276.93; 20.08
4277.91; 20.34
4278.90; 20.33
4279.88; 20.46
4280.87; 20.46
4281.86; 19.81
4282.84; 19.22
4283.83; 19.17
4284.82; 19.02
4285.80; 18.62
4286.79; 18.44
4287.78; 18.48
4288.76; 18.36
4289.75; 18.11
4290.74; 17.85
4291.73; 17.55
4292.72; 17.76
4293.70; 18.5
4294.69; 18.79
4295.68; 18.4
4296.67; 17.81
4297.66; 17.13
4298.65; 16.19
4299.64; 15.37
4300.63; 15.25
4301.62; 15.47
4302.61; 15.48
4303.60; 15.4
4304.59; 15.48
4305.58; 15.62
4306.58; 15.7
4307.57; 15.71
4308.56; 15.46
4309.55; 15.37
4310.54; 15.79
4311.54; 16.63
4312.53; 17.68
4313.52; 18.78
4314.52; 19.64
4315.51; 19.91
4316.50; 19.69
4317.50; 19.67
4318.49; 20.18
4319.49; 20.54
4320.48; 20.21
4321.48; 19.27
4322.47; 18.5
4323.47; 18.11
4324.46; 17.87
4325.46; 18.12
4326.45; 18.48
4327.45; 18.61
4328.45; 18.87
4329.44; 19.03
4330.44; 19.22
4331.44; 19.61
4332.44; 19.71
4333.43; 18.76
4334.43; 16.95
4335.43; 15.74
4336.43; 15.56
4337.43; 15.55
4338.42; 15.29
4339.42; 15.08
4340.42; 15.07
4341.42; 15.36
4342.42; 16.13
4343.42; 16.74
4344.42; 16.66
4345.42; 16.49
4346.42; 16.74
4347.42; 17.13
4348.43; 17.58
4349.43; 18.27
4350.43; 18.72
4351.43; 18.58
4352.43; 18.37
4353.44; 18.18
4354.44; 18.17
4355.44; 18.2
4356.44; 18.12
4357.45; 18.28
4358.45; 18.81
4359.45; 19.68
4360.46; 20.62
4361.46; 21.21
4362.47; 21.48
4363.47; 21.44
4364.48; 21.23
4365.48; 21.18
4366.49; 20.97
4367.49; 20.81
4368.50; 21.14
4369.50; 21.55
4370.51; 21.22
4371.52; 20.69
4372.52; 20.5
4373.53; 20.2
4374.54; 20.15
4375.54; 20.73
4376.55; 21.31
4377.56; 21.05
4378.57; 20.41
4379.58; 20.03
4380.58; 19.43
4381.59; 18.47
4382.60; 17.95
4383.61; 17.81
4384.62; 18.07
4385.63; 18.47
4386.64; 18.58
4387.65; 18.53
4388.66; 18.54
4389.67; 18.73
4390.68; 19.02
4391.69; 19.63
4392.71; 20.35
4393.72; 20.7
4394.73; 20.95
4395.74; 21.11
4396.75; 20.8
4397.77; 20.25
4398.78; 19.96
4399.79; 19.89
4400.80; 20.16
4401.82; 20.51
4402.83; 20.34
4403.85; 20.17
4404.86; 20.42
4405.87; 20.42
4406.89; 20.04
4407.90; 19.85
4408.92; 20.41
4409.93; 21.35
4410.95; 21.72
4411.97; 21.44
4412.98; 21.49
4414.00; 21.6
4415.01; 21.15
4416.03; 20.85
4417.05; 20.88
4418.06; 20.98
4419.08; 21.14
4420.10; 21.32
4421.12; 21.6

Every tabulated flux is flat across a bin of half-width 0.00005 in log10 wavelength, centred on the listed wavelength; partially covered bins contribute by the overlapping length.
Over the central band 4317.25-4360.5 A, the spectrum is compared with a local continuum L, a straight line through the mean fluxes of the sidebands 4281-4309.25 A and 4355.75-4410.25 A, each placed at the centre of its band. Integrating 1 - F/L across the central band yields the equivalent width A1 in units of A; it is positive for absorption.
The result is 1.7 A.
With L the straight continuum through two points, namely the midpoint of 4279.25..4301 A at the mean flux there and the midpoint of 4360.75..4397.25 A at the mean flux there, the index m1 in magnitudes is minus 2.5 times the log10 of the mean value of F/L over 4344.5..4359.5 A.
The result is 0.09 mag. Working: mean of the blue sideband 18.2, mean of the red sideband 20.1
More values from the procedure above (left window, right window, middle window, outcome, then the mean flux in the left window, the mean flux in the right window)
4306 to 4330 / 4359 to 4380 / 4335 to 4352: 0.182 mag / 18.2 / 20.8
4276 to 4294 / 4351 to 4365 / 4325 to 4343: 0.121 mag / 19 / 19.5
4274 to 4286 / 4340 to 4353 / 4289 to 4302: 0.103 mag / 19.6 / 17.1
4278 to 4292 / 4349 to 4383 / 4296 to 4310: 0.210 mag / 19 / 19.9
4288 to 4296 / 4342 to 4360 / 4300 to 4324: 0.036 mag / 18.2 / 17.8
